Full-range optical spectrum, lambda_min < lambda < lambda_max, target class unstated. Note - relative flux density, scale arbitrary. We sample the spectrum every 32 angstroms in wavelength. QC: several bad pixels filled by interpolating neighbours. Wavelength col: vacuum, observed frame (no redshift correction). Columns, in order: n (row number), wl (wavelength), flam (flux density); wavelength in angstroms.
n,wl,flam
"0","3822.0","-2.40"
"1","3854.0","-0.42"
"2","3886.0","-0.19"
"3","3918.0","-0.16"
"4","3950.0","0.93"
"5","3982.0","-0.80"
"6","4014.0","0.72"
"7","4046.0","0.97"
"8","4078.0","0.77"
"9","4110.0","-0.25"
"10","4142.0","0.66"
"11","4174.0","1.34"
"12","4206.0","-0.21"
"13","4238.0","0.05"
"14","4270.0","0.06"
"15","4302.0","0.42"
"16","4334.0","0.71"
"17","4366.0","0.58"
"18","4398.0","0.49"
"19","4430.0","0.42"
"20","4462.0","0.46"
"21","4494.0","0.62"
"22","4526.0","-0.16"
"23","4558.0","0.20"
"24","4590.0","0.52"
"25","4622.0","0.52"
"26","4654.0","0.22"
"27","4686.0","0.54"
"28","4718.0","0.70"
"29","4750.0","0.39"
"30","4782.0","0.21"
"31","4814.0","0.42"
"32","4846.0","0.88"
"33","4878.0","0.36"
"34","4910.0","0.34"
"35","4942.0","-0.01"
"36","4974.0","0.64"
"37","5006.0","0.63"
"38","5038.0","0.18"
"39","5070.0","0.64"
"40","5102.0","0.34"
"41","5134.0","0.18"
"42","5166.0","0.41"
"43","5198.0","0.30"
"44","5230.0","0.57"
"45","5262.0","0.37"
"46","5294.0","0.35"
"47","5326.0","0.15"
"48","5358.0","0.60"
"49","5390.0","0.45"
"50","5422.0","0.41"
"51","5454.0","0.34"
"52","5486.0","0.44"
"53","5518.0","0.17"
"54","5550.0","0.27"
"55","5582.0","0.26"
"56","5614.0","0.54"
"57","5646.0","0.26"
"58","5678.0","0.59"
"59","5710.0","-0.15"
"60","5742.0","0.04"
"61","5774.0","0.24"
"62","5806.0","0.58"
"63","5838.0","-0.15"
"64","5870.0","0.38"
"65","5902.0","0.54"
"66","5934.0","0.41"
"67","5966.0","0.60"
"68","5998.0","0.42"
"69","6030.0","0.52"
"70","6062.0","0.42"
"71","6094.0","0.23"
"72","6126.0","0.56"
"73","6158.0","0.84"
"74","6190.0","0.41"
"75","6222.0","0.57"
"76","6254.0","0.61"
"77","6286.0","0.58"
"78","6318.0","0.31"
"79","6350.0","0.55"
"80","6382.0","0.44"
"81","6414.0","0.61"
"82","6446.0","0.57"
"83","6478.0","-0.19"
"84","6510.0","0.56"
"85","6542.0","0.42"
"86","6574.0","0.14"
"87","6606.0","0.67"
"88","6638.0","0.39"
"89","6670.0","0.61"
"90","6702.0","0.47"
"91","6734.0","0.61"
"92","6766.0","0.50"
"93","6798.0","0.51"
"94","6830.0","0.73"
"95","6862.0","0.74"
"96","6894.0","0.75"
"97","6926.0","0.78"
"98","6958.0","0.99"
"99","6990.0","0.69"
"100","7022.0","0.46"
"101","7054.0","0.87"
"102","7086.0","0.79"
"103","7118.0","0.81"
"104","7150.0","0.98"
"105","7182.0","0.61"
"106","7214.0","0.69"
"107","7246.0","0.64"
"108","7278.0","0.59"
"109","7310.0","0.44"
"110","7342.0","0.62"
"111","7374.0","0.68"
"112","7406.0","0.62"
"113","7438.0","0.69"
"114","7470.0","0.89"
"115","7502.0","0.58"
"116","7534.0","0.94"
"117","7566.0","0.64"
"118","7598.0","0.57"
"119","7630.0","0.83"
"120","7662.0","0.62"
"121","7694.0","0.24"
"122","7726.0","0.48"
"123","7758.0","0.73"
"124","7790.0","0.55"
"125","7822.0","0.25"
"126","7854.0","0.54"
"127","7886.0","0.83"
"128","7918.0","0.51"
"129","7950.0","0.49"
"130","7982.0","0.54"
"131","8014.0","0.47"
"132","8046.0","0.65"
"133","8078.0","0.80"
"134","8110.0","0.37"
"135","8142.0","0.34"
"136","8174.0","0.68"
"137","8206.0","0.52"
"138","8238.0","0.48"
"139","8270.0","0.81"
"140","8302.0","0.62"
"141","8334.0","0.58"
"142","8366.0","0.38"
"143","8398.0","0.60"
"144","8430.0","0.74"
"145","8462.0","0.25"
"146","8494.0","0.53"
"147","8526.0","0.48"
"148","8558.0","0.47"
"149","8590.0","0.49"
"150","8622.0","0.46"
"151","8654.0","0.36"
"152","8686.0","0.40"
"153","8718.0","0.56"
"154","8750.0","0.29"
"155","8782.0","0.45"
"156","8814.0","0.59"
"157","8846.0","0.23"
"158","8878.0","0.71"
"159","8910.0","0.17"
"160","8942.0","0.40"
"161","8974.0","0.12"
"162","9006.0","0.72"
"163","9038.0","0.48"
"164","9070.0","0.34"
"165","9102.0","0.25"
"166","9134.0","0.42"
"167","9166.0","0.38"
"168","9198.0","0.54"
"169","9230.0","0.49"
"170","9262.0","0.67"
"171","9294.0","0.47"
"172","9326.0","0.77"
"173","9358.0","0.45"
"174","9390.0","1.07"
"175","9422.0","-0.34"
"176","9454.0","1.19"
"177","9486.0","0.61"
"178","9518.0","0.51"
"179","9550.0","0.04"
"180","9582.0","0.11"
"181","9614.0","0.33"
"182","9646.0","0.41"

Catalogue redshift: 0.770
